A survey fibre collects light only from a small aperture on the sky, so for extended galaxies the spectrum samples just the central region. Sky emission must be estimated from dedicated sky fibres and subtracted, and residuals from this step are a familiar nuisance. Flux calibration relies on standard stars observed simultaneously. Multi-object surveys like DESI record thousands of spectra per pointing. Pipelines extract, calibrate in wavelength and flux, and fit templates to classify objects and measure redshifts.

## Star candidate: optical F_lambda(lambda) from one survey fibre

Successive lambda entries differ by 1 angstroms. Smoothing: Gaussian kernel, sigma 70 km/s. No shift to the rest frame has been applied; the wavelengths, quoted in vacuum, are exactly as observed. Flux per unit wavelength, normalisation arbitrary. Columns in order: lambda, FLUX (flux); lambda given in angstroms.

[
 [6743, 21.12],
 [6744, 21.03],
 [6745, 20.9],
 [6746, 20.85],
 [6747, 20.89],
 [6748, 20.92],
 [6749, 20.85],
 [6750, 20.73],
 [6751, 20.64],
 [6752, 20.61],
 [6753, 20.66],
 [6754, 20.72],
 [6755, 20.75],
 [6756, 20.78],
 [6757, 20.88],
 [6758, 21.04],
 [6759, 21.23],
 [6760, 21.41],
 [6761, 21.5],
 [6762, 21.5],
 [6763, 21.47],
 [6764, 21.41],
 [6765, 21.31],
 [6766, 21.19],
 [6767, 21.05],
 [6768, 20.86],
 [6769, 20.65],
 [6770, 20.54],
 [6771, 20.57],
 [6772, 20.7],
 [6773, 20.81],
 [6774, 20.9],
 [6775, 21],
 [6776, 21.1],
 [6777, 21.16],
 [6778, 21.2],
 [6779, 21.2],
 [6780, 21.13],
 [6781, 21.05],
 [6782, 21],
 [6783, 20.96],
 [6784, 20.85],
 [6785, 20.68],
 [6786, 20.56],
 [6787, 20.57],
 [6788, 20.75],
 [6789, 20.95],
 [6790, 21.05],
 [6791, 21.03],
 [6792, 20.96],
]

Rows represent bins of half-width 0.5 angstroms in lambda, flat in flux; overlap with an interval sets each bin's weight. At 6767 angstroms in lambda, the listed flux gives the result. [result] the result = 21.05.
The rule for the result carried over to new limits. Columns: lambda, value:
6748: 20.92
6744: 21.03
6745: 20.9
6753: 20.66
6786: 20.56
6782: 21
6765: 21.31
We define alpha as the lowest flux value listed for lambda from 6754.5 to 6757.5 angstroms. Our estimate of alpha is 20.75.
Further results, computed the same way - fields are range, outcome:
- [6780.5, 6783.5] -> 20.96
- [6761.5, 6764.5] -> 21.41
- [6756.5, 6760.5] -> 20.88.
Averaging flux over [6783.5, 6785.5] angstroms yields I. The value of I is 20.8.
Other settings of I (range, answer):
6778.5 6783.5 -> 21.1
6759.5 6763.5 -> 21.5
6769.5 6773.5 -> 20.7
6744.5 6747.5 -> 20.9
